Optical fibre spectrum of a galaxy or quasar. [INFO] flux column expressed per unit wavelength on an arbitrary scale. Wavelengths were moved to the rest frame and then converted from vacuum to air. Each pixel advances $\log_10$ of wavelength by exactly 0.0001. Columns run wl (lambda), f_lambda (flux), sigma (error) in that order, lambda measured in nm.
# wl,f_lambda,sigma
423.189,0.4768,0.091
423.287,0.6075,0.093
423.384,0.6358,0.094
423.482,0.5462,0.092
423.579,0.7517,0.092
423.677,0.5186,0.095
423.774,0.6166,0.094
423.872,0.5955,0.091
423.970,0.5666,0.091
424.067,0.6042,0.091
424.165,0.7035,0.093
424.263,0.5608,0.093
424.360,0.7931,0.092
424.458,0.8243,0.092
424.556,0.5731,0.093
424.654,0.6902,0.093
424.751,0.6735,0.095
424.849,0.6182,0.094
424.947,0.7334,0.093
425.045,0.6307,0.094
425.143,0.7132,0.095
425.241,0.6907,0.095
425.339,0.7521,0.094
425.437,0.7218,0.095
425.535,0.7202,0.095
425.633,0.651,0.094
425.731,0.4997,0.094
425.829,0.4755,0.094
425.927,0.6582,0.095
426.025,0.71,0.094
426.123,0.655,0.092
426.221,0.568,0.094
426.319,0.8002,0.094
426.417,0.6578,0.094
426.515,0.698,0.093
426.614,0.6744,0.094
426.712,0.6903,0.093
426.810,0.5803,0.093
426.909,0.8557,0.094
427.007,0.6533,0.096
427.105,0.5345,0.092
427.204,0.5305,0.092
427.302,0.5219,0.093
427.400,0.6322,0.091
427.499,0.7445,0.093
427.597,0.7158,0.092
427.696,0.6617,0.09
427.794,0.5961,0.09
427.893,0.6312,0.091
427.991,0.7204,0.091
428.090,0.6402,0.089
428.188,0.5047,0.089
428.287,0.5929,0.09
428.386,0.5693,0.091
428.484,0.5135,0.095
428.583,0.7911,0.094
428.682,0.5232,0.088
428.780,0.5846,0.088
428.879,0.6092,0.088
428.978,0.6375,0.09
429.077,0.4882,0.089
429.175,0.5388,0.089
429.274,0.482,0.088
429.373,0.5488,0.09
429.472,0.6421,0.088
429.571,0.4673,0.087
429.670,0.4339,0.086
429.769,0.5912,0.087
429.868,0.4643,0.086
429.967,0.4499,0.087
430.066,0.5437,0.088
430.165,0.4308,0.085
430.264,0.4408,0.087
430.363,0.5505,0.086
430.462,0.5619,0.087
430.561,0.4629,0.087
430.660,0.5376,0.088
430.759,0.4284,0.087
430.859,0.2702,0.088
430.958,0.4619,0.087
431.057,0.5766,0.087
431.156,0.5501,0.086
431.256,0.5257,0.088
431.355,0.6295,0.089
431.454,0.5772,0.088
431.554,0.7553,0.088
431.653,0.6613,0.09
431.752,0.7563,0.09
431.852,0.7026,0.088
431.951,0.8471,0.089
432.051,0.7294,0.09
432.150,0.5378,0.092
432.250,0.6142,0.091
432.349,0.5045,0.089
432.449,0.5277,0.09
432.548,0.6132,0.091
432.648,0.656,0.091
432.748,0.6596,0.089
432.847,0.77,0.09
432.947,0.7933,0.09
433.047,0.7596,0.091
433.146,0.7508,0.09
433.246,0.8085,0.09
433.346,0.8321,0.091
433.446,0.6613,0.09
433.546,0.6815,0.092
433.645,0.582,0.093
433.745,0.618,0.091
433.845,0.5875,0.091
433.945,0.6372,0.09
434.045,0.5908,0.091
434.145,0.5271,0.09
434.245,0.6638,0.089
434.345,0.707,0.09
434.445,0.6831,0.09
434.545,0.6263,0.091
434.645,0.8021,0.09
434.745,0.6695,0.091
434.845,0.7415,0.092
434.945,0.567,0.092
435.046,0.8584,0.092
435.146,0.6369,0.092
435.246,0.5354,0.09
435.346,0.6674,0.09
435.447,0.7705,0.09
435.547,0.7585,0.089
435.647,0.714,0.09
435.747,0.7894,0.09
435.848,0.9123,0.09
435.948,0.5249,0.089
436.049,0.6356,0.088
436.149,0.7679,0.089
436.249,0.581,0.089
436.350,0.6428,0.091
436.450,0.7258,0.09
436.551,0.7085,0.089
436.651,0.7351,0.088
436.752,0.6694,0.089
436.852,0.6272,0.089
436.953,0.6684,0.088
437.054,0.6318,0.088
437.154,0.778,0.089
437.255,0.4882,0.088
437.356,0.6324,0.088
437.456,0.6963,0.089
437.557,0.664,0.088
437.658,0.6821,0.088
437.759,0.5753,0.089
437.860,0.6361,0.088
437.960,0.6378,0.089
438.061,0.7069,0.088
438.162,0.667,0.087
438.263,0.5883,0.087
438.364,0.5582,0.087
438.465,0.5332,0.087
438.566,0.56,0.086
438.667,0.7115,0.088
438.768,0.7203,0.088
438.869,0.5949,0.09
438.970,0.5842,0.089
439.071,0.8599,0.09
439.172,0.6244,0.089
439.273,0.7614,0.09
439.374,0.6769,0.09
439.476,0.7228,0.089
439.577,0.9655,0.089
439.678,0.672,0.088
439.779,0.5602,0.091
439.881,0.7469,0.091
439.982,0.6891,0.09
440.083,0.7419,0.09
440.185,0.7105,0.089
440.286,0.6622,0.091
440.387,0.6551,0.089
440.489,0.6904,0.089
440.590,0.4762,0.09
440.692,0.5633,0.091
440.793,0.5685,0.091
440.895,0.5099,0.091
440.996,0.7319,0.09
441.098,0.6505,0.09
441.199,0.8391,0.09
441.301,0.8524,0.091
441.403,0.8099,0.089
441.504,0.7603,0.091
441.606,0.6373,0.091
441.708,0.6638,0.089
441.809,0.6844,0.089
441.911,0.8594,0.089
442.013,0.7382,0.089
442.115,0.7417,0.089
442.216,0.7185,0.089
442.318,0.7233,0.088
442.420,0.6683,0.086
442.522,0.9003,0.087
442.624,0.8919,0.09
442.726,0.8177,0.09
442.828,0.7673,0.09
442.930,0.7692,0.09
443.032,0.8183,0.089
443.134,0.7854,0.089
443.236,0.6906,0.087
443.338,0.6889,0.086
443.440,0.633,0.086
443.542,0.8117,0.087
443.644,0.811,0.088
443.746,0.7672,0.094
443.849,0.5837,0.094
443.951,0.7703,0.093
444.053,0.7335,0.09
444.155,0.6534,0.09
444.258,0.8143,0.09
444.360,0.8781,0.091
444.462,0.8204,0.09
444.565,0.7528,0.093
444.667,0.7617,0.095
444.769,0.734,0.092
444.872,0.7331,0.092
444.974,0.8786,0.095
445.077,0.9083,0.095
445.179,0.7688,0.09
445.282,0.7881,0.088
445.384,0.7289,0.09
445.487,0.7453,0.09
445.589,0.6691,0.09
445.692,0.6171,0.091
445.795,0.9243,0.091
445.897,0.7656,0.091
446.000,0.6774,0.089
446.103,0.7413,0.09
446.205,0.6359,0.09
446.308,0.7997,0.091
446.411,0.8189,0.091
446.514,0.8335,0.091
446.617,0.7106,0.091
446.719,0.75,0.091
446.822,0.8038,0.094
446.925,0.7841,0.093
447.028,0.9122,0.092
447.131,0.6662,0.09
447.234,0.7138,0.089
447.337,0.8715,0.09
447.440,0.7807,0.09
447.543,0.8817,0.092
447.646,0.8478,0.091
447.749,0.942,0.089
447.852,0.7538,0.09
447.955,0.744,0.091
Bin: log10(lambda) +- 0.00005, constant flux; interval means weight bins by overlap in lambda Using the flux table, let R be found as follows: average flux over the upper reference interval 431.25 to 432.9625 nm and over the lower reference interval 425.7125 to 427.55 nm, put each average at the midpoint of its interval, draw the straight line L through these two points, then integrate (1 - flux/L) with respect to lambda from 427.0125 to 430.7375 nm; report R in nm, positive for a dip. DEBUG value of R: 0.48 nm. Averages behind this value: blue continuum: 0.642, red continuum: 0.66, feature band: 0.565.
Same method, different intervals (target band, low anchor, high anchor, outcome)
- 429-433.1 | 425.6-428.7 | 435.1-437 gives 0.520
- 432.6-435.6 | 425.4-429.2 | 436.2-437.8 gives -0.176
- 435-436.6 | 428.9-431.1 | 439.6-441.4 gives -0.281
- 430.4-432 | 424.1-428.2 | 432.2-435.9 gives 0.222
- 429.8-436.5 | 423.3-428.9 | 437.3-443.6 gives 0.347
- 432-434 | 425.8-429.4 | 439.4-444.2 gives -0.018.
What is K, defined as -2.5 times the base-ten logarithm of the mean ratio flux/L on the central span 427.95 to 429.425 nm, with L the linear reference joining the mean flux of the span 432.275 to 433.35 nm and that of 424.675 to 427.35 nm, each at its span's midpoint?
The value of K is 0.15 mag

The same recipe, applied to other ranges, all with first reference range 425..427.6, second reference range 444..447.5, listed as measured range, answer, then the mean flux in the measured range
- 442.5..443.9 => -0.01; 0.764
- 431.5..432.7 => 0.05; 0.658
